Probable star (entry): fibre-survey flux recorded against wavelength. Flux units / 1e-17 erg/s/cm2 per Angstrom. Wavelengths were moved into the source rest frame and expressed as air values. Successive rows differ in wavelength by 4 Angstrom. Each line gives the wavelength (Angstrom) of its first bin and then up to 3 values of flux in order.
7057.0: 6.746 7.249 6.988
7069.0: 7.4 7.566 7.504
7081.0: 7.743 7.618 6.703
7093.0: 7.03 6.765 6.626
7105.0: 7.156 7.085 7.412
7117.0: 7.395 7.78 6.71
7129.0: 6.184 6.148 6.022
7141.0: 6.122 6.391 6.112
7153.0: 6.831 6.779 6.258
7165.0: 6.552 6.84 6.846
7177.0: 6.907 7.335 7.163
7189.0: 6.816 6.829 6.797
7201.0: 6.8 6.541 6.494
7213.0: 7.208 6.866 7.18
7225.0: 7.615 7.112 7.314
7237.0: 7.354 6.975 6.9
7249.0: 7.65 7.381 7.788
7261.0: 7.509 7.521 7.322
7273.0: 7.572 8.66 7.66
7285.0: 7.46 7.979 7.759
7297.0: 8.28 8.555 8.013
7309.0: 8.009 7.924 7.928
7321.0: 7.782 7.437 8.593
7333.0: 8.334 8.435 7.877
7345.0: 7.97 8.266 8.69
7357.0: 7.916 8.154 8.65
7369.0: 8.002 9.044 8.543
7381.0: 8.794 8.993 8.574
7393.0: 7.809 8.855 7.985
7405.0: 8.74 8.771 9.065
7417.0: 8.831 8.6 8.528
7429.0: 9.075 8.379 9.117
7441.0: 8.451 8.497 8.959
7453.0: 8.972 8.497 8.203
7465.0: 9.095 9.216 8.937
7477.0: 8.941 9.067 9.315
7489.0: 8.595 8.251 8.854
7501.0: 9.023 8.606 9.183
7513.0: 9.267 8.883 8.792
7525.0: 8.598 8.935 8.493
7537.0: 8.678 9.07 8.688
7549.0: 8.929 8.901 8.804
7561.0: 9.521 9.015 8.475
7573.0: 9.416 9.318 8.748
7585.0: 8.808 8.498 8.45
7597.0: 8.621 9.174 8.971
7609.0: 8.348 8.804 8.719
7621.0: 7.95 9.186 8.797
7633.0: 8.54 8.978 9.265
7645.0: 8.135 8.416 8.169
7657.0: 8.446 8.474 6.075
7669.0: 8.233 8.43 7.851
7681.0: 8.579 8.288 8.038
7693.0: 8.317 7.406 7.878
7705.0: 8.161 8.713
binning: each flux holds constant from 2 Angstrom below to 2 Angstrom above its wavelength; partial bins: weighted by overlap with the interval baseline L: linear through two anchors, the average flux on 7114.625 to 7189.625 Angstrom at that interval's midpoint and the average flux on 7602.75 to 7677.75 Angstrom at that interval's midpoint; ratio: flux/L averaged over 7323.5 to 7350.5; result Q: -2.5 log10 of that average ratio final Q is -0.11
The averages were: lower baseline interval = 6.7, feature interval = 8.14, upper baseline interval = 8.42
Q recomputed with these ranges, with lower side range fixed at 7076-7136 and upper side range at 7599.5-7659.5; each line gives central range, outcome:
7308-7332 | -0.037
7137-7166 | 0.124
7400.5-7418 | -0.098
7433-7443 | -0.083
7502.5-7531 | -0.075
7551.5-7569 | -0.070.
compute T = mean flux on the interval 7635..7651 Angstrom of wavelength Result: 8.7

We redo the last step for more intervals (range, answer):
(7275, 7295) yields 7.9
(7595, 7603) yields 8.9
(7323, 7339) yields 8.2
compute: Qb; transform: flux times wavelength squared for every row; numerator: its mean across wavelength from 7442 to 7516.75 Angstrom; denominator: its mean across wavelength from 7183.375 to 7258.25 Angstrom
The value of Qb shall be 1.3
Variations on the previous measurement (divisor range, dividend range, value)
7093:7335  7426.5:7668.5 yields 1.32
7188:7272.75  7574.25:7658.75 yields 1.35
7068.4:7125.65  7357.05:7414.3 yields 1.28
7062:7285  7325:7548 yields 1.32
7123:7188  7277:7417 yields 1.33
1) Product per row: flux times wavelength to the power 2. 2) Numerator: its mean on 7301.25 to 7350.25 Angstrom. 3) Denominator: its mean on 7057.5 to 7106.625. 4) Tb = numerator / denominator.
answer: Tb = 1.20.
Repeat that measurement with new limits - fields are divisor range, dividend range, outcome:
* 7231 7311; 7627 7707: 1.19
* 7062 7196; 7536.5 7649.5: 1.45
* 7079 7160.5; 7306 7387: 1.29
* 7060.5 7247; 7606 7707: 1.37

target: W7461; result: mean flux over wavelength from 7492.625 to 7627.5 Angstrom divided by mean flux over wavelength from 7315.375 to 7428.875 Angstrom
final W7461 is 1.05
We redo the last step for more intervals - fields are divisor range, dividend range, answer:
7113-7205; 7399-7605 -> 1.31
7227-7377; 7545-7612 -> 1.12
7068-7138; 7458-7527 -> 1.26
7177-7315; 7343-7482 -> 1.16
